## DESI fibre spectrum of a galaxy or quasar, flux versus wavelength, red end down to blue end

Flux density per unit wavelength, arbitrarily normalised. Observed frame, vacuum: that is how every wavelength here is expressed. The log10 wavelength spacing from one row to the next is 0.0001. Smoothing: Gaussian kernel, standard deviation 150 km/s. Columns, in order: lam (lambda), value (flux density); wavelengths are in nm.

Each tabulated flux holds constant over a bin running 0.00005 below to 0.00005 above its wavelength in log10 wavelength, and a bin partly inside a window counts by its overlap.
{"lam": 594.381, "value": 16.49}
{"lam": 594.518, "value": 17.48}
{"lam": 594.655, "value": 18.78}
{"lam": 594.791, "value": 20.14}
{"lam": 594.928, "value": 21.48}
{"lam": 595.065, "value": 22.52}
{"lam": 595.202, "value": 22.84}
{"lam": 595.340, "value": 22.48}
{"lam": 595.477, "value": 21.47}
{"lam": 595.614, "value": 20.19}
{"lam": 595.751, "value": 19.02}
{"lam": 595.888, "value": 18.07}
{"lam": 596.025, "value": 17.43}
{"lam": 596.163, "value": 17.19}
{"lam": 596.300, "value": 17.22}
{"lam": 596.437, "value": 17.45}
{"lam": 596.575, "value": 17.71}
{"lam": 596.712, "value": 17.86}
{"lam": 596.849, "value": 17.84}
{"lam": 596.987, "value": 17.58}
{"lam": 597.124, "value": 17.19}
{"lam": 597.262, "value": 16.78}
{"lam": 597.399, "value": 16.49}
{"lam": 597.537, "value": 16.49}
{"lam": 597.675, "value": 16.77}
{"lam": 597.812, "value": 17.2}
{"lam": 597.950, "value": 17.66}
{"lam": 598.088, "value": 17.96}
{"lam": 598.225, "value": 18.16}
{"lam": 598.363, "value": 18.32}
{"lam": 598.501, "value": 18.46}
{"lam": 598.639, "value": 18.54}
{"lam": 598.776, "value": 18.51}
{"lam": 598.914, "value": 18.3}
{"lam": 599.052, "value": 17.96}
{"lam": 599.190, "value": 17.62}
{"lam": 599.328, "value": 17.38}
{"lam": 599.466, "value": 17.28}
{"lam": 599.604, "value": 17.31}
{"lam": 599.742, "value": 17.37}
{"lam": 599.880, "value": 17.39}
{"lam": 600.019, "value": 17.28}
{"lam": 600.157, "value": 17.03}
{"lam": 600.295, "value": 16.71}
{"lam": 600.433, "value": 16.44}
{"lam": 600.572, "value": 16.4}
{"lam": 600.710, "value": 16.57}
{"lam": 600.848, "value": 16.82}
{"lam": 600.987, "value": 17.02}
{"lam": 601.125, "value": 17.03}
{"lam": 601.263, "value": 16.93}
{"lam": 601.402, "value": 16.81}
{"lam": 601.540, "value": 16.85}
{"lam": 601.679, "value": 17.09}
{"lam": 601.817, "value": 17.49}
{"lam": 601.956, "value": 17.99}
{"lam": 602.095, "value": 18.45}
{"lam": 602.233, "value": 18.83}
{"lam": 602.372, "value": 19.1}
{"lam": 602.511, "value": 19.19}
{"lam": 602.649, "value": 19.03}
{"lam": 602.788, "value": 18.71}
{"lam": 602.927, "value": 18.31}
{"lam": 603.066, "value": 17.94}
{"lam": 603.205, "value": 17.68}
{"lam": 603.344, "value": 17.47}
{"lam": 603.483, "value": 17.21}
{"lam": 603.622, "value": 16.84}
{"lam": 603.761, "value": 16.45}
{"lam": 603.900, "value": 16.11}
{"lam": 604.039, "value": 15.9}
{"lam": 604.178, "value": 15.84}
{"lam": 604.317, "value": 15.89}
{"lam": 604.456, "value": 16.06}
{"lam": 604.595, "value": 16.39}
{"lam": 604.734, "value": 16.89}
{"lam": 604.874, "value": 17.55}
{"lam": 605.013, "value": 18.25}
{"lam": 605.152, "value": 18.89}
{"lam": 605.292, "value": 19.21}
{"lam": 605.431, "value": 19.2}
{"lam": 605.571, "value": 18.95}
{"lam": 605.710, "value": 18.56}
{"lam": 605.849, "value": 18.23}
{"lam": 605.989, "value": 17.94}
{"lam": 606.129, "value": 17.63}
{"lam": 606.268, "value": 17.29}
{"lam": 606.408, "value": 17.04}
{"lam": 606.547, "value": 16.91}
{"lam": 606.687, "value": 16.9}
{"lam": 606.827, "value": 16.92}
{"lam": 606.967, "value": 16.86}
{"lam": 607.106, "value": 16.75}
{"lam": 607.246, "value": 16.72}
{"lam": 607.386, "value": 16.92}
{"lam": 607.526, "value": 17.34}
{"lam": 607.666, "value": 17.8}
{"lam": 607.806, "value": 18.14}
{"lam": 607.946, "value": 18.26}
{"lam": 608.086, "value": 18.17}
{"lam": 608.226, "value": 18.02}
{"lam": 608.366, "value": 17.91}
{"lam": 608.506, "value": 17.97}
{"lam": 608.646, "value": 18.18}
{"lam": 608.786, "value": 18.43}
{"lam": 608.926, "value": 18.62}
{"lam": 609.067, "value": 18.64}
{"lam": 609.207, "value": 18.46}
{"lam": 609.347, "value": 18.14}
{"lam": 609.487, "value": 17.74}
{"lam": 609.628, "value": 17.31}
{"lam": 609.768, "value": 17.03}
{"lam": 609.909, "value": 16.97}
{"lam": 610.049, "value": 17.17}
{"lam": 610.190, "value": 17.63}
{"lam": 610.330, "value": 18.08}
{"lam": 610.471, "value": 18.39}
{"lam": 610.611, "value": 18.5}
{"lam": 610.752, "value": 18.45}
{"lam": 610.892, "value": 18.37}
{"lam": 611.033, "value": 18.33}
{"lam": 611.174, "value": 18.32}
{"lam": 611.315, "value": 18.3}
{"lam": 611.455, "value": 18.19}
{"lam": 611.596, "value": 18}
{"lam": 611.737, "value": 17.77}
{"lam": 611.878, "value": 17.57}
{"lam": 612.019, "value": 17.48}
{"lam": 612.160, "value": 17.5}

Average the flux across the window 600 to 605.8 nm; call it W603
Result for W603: 17.5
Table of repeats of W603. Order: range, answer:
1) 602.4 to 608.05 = 17.5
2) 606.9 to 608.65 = 17.6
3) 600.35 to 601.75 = 16.8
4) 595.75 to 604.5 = 17.4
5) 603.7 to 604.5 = 16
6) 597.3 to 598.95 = 17.7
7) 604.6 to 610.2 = 17.8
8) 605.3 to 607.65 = 17.6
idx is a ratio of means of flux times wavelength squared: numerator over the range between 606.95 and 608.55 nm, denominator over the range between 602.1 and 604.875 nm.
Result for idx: 1.03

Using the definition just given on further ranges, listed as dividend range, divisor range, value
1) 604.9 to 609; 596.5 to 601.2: 1.05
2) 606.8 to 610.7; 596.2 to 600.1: 1.05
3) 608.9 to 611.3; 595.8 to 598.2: 1.08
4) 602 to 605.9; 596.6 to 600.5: 1.03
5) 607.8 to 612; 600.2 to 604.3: 1.07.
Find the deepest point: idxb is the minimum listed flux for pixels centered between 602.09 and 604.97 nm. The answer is 15.84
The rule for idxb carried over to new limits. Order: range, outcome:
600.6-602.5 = 16.57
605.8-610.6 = 16.72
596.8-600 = 16.49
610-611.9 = 17.17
